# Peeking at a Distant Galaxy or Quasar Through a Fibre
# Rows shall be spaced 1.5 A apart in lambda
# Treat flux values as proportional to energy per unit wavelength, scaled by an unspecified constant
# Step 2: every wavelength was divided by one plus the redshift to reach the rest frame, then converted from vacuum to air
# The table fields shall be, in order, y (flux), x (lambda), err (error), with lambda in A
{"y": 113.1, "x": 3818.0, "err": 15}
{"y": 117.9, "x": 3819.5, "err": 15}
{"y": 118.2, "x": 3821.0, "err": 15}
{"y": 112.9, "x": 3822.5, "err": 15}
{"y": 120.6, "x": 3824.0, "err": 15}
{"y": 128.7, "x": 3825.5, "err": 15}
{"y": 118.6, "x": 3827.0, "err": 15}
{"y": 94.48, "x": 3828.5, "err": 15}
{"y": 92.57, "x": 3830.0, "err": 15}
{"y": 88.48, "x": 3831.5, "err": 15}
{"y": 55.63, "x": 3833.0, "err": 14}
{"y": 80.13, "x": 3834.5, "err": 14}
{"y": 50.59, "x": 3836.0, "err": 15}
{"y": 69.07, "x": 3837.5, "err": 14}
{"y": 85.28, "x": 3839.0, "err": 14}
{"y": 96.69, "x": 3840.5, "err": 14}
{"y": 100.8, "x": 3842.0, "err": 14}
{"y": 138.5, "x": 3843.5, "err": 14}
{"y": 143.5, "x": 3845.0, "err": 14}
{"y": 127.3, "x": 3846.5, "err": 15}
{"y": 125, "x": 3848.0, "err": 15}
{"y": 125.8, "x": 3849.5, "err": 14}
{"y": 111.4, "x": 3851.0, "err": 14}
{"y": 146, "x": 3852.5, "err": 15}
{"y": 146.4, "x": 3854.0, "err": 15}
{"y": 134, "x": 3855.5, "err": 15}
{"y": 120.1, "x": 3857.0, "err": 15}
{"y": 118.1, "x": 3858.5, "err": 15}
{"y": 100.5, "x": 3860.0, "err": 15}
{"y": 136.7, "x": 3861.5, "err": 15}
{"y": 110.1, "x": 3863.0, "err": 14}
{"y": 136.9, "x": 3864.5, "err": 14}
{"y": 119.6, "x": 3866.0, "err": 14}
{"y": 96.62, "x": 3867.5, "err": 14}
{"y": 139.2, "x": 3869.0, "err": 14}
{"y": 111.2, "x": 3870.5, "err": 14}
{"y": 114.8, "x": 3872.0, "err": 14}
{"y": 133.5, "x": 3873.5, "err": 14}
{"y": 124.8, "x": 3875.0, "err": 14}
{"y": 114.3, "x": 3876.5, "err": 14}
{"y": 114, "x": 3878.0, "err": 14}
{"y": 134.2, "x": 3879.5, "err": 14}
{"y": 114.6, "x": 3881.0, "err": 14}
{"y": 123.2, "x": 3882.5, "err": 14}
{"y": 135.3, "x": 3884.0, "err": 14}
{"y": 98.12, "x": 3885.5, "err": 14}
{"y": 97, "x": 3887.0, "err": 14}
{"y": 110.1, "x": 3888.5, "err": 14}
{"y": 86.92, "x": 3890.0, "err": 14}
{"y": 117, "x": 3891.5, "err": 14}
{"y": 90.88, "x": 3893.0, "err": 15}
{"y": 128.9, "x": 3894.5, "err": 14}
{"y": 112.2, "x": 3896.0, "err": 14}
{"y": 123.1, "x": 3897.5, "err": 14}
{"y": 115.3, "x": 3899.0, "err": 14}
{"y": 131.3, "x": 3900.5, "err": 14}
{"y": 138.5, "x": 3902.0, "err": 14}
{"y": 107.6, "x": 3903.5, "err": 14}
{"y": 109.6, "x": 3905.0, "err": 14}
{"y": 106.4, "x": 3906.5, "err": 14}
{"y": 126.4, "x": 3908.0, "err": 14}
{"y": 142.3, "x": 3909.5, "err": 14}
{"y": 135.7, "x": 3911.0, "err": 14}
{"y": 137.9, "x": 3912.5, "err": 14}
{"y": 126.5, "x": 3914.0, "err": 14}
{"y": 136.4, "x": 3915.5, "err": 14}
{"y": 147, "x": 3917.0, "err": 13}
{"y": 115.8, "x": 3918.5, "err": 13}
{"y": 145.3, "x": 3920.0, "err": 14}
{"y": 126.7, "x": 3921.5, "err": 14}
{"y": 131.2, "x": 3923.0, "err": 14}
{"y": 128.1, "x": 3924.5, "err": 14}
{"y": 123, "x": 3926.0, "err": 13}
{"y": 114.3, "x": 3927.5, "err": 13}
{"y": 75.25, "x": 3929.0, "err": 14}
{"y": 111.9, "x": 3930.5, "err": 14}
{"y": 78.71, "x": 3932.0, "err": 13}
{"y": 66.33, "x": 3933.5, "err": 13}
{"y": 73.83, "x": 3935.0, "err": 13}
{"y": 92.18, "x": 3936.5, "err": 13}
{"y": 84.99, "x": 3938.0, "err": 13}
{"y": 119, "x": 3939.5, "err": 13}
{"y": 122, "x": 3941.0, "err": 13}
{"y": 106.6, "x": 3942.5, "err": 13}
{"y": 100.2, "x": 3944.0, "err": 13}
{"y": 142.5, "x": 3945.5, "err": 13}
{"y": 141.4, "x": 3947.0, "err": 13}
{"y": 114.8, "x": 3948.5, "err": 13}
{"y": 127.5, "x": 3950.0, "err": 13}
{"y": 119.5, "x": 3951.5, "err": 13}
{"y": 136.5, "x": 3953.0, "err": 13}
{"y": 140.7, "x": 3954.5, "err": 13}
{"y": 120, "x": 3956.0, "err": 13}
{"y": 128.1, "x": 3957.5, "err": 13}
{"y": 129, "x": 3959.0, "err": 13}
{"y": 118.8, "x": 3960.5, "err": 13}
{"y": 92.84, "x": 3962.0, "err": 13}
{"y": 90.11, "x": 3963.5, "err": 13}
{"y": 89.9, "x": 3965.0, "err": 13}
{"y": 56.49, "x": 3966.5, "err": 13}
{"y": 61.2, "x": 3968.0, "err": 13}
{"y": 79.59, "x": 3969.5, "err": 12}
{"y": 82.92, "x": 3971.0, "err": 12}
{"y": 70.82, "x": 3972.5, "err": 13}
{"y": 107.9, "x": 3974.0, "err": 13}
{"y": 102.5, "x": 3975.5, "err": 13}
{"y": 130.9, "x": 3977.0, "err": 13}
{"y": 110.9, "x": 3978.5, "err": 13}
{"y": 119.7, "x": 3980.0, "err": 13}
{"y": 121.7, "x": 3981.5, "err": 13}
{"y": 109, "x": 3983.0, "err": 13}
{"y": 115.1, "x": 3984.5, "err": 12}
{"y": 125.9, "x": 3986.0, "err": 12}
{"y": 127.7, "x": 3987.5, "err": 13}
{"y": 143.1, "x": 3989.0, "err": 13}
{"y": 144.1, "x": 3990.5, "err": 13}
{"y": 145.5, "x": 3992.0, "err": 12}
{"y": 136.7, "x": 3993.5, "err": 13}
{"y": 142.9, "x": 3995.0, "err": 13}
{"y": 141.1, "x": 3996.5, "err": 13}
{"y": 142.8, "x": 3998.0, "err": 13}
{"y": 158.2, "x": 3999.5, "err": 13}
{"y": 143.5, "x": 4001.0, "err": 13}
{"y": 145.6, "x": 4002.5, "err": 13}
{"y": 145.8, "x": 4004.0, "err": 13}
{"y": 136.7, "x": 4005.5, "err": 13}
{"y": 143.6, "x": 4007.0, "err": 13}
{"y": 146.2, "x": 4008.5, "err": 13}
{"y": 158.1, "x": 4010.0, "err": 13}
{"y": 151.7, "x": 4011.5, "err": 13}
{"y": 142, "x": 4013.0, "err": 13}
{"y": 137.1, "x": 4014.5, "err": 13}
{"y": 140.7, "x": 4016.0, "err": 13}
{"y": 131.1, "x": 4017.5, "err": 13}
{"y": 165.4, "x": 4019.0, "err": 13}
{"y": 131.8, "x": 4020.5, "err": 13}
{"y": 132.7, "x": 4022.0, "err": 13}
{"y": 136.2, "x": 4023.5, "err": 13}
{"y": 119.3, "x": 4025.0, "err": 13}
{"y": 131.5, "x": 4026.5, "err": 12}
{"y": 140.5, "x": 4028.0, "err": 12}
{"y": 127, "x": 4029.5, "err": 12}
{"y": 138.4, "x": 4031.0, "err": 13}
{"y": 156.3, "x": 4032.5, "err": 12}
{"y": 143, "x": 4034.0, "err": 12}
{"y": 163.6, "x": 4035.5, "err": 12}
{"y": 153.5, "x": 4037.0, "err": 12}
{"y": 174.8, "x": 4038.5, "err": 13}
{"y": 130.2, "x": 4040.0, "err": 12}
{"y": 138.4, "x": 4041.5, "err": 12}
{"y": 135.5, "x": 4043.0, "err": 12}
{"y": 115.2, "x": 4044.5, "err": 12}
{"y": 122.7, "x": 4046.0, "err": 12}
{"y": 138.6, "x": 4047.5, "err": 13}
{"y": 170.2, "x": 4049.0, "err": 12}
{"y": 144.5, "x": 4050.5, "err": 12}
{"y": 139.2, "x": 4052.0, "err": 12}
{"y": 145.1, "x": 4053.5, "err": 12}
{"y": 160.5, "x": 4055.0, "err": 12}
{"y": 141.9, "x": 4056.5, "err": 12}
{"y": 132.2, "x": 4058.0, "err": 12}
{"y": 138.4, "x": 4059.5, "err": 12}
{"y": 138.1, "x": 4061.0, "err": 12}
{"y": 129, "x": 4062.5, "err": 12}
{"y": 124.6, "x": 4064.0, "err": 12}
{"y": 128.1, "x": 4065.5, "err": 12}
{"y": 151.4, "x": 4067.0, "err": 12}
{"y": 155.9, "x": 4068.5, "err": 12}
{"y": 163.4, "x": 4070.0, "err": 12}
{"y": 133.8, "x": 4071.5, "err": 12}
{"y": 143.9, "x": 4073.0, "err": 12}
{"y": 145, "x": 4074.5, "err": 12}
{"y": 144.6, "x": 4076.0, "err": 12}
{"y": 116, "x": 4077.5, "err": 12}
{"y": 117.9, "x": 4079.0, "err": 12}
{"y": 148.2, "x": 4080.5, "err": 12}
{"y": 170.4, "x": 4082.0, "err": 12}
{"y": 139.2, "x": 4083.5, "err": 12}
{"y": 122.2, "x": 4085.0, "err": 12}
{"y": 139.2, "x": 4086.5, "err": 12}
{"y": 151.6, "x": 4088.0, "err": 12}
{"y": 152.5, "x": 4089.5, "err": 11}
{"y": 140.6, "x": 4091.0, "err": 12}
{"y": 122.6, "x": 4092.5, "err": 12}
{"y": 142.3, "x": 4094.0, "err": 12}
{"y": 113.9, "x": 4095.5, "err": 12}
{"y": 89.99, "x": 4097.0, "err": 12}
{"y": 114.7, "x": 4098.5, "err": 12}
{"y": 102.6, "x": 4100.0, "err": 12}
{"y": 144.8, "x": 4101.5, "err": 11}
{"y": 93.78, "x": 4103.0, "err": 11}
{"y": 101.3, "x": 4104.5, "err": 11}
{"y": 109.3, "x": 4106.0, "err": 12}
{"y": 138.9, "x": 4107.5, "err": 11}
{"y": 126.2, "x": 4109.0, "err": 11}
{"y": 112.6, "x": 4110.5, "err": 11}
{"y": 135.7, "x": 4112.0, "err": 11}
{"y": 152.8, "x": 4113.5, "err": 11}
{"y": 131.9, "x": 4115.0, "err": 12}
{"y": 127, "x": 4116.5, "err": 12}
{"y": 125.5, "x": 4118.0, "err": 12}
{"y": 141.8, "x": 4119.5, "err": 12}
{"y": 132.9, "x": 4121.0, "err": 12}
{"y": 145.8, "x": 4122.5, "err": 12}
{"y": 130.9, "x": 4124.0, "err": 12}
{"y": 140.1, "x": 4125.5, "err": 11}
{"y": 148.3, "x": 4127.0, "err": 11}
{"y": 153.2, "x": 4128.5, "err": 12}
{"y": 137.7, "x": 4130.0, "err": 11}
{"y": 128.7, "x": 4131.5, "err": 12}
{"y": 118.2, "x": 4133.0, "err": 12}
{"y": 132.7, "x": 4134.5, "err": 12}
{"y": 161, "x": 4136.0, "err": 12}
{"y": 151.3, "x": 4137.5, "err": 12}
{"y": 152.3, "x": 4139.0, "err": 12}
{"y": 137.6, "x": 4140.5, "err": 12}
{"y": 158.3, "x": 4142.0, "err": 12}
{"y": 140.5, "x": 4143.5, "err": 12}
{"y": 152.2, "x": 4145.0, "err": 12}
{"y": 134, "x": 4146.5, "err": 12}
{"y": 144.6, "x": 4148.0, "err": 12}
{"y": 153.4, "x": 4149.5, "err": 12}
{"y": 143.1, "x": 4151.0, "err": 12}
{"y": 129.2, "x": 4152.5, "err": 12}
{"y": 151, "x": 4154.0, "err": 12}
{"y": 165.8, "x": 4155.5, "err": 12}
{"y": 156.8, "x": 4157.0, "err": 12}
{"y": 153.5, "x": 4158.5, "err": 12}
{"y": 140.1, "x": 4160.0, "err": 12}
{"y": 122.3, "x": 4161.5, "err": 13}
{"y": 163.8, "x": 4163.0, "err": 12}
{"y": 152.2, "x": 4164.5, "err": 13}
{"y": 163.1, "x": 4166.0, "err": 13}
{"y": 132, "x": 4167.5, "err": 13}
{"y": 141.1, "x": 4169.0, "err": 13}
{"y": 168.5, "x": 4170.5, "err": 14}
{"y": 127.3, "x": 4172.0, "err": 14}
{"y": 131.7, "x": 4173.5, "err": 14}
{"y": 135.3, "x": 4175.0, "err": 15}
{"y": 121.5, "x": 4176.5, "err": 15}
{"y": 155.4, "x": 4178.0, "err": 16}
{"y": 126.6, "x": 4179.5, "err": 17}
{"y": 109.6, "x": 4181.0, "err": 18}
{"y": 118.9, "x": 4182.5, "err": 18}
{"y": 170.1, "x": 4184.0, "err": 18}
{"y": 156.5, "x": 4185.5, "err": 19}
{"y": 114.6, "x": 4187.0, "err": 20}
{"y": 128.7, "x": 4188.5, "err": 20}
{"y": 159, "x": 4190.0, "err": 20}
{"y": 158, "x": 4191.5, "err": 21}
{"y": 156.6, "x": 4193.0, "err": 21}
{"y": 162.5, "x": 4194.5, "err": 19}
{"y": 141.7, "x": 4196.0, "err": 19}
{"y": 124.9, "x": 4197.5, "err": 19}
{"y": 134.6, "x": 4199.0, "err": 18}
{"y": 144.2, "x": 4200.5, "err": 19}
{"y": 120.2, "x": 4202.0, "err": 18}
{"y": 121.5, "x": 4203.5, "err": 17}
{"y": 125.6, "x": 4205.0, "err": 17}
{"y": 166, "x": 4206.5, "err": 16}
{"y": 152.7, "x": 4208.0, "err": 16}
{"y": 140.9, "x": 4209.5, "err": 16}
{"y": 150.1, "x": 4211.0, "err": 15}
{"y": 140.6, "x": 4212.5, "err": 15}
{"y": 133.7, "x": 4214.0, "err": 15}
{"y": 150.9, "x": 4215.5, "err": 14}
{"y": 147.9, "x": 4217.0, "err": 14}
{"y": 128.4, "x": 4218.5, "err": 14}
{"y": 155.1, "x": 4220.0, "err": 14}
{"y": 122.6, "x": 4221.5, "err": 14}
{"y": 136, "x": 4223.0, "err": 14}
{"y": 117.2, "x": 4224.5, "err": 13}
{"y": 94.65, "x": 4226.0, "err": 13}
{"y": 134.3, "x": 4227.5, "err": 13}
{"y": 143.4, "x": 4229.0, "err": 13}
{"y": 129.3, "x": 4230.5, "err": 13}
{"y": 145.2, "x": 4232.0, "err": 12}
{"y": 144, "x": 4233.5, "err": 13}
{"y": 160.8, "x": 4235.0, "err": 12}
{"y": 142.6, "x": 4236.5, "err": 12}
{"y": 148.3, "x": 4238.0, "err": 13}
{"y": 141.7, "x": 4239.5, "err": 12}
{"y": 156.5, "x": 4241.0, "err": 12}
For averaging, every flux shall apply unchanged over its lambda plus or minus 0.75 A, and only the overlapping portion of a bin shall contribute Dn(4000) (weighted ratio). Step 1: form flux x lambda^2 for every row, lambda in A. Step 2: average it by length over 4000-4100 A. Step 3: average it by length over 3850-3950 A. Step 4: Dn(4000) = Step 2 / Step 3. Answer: 1.3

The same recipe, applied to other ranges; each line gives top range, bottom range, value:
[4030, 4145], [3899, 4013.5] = 1.22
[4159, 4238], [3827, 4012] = 1.37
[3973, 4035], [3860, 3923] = 1.19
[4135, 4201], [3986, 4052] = 1.09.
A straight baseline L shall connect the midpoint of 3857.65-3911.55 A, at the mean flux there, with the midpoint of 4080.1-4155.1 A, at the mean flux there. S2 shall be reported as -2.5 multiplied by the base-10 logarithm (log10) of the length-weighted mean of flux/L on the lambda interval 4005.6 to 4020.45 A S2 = -0.139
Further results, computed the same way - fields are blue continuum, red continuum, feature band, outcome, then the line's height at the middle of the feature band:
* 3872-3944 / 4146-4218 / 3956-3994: 0.12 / 122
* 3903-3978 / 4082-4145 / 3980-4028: -0.16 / 120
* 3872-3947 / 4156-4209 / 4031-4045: -0.14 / 128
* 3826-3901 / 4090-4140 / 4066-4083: -0.13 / 128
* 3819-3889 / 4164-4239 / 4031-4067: -0.11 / 128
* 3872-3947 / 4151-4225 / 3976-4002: -0.08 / 123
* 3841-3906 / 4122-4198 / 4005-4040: -0.09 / 132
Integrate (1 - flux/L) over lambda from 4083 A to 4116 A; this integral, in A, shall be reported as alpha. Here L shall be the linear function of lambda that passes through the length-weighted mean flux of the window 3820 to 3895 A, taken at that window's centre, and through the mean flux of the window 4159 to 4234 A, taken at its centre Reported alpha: 1.4 A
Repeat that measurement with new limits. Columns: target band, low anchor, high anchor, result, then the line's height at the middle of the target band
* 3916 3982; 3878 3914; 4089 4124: 6.1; 120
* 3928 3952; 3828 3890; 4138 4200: 3.2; 121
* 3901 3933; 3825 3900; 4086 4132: -1.4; 117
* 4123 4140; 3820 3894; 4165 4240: -0.9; 134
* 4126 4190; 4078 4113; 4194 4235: -4.8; 133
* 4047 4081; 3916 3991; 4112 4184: -3.4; 128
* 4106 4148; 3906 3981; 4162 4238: -2.0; 132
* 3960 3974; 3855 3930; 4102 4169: 4.8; 126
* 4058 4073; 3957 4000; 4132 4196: -1.4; 128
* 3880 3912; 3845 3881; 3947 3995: 1.0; 121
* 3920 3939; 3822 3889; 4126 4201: 2.8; 120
